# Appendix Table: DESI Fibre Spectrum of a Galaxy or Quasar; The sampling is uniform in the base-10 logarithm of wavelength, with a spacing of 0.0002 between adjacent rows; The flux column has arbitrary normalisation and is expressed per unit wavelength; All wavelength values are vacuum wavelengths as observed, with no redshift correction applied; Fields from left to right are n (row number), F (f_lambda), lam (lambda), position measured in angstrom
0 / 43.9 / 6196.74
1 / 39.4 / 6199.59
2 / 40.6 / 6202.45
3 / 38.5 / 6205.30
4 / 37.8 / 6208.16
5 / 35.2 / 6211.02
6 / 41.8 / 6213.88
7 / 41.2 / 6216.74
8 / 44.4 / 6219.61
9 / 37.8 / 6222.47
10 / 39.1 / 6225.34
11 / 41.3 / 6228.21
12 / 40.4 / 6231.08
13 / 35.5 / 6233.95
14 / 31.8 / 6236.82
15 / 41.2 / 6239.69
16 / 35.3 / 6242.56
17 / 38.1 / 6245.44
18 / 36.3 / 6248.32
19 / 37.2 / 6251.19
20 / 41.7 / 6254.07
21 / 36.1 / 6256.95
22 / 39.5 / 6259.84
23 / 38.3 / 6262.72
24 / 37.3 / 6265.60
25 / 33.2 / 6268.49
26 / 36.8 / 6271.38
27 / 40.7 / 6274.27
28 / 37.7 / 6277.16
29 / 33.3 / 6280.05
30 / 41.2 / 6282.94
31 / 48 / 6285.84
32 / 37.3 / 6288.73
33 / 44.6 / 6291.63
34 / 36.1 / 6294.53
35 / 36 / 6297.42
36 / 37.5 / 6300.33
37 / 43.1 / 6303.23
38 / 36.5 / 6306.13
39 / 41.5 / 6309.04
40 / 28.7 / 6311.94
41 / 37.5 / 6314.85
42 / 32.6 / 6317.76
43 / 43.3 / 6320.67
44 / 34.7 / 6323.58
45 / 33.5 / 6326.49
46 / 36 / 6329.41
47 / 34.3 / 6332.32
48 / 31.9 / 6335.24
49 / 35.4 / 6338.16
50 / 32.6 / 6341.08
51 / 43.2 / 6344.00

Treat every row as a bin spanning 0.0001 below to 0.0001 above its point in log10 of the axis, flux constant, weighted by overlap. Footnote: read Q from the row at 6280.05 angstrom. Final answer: 33.3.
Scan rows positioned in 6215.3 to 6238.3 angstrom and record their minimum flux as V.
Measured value 31.8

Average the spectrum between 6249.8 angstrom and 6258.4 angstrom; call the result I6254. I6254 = 38.3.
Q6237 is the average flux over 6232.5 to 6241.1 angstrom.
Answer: 36.2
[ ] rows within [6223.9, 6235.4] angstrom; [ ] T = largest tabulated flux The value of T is 41.3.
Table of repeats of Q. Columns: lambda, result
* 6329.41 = 36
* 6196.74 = 43.9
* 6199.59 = 39.4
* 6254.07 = 41.7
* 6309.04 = 41.5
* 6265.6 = 37.3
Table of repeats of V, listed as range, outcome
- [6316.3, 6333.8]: 32.6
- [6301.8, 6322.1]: 28.7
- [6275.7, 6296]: 33.3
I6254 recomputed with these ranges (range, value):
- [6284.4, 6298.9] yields 40.4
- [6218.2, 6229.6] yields 40.6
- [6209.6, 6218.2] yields 39.4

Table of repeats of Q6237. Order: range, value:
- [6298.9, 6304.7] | 40.3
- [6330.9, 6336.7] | 33.1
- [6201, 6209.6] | 39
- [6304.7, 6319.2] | 35.4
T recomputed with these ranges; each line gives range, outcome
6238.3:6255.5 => 41.7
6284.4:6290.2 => 48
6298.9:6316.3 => 43.1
